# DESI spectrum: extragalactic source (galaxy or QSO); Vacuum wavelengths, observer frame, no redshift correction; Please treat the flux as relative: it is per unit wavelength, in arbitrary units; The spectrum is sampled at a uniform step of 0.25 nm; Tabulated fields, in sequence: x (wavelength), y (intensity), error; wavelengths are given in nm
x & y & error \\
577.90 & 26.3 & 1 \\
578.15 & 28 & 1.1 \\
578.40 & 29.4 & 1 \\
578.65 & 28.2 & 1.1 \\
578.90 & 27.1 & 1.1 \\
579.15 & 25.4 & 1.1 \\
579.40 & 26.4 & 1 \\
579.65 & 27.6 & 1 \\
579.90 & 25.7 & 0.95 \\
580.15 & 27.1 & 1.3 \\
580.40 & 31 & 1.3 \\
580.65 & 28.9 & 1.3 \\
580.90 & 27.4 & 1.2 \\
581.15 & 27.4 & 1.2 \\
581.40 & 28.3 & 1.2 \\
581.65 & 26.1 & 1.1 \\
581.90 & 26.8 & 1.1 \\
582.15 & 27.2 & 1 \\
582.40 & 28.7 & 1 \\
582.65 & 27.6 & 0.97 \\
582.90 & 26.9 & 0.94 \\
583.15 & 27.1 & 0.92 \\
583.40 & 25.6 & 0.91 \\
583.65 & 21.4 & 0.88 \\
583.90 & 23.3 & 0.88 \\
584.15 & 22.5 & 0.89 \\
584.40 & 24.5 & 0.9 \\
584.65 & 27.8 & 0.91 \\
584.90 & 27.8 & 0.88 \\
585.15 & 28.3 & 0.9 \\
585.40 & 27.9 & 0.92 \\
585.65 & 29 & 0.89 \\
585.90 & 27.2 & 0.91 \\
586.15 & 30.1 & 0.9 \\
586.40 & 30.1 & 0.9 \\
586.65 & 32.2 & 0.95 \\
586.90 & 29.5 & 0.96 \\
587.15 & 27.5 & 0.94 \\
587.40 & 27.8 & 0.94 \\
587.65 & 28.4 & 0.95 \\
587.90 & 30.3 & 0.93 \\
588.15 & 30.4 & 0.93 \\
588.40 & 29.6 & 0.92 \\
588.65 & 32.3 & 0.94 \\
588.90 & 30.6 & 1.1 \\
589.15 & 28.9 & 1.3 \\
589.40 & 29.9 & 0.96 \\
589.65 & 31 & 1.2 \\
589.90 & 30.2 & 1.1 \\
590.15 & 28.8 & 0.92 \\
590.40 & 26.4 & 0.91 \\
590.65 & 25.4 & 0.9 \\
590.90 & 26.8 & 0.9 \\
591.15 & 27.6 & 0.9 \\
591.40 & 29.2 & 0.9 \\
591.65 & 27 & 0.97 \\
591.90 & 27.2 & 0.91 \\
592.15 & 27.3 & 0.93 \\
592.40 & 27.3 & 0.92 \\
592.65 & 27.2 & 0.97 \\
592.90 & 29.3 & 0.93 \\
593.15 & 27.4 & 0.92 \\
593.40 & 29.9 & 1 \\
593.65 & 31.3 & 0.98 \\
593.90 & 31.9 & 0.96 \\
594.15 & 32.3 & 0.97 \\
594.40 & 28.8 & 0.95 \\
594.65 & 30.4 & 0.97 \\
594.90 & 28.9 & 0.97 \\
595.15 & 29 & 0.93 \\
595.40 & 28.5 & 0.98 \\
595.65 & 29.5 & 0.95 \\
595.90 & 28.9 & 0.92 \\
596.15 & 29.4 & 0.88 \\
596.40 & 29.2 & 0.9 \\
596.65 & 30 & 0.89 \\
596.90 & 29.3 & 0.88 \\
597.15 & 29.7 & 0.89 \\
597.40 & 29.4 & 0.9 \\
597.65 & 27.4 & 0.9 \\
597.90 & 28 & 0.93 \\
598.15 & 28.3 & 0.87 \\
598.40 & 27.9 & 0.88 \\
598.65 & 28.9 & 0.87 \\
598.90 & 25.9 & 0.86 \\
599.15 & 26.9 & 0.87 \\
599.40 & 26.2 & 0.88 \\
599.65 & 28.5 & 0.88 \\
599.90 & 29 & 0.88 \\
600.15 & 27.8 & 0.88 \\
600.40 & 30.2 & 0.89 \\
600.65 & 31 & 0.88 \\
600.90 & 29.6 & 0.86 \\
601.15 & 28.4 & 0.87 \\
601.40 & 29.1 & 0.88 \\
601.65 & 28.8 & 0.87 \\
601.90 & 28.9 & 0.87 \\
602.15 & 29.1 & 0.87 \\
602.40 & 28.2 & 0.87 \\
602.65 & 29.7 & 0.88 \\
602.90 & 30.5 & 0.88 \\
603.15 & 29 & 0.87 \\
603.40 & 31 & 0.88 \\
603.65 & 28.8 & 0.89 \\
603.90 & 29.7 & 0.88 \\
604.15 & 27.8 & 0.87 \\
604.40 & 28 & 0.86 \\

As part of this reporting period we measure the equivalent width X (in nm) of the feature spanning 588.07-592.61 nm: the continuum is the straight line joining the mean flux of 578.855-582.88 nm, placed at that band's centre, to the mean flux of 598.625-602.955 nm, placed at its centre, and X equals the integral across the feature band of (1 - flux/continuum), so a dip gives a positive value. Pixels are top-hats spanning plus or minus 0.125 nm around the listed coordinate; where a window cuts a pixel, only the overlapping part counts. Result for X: -0.10 nm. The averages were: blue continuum 27.4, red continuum 28.7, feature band 28.6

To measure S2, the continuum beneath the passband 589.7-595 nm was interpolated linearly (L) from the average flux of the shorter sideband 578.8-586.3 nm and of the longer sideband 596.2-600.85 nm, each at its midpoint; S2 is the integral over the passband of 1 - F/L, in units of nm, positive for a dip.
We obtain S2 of -0.131 nm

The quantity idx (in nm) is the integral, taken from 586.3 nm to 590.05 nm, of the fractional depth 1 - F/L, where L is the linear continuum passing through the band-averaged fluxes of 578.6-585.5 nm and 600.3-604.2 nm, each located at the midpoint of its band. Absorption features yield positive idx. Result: -0.319 nm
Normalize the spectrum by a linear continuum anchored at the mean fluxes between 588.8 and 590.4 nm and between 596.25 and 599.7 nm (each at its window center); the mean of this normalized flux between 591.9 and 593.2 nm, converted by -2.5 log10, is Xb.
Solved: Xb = 0.056 mag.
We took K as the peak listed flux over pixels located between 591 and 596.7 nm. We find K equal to 32.3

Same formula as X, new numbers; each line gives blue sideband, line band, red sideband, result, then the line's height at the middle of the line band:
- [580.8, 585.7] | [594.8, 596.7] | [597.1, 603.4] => -0.07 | 28.1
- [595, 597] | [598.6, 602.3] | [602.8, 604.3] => 0.10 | 29.3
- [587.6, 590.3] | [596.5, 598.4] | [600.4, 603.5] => 0.05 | 29.7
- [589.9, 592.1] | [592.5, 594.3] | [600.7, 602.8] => -0.13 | 27.8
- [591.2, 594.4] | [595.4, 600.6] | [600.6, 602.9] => 0.09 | 29.1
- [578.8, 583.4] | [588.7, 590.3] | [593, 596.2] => -0.06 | 28.8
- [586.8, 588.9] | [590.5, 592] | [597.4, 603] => 0.11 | 29.3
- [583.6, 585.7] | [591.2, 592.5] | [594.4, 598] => 0.01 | 27.9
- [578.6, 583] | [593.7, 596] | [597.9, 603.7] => -0.12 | 28.4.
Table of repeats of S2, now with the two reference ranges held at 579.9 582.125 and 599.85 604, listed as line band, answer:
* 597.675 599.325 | 0.08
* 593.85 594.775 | -0.06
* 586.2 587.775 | -0.06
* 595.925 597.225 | -0.02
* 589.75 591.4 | 0.04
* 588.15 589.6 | -0.10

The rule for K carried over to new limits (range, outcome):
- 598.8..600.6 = 30.2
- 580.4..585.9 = 29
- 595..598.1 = 30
